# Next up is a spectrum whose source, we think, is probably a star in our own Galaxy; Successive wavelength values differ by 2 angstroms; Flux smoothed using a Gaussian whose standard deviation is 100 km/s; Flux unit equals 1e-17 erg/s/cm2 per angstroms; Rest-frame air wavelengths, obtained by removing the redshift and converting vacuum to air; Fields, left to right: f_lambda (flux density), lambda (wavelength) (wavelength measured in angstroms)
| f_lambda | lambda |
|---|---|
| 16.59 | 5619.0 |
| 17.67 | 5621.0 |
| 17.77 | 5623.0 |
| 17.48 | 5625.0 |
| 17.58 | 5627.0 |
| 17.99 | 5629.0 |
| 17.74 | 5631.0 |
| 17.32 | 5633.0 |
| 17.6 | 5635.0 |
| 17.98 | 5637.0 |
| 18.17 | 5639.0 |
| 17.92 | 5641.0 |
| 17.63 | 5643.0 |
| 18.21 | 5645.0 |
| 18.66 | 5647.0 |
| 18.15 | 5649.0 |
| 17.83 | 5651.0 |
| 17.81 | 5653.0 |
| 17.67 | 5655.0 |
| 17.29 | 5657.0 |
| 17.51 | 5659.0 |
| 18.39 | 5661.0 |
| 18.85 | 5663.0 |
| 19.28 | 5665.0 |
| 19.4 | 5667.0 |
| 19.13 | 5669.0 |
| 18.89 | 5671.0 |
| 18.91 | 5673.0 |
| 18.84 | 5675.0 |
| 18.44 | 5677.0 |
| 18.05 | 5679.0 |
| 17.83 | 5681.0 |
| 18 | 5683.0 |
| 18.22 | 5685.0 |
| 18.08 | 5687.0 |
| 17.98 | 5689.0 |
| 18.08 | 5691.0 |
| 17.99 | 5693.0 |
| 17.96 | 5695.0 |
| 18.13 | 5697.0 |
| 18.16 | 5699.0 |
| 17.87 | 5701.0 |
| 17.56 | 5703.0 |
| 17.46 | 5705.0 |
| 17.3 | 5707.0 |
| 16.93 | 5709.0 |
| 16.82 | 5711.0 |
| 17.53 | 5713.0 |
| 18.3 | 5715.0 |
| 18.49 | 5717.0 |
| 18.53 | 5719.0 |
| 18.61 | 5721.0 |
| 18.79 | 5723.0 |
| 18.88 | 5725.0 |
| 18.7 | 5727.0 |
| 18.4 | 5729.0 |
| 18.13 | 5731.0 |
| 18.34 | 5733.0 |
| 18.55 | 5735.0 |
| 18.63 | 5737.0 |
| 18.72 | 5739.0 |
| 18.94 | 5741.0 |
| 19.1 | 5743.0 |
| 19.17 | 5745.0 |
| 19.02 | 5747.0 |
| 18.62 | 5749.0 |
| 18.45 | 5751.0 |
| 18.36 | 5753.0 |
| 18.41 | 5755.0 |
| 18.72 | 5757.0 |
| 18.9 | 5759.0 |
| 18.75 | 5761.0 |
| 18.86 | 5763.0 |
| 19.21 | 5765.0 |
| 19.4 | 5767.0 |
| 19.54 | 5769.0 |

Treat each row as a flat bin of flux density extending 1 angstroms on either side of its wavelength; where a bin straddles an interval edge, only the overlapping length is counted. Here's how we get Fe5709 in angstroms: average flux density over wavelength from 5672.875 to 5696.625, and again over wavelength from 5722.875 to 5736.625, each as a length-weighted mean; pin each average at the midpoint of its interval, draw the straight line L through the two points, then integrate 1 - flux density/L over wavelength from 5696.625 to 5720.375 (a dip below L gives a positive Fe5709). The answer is 0.8 angstroms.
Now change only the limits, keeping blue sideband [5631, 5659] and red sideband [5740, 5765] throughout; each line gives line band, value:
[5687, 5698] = 0.14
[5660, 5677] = -0.83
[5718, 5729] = -0.08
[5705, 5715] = 0.61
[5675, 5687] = 0.00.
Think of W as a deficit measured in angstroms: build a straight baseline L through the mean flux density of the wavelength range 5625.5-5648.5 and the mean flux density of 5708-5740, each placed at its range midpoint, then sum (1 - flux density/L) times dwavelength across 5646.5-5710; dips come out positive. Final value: -0.3 angstroms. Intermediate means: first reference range 17.9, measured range 18.1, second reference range 18.3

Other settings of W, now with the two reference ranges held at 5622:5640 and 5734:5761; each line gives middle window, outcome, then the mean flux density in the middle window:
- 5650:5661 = 0.2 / 17.7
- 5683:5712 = 0.9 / 17.8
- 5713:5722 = 0.1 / 18.4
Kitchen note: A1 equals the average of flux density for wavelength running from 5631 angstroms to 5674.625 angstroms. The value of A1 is 18.2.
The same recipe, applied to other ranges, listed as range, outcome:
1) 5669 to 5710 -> 18.1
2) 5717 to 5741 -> 18.6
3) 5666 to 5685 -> 18.6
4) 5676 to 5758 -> 18.2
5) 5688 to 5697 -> 18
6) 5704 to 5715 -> 17.3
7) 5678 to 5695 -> 18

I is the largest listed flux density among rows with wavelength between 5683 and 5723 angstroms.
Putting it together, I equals 18.79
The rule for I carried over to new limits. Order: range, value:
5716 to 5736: 18.88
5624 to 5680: 19.4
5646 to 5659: 18.66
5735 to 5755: 19.17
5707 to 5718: 18.49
